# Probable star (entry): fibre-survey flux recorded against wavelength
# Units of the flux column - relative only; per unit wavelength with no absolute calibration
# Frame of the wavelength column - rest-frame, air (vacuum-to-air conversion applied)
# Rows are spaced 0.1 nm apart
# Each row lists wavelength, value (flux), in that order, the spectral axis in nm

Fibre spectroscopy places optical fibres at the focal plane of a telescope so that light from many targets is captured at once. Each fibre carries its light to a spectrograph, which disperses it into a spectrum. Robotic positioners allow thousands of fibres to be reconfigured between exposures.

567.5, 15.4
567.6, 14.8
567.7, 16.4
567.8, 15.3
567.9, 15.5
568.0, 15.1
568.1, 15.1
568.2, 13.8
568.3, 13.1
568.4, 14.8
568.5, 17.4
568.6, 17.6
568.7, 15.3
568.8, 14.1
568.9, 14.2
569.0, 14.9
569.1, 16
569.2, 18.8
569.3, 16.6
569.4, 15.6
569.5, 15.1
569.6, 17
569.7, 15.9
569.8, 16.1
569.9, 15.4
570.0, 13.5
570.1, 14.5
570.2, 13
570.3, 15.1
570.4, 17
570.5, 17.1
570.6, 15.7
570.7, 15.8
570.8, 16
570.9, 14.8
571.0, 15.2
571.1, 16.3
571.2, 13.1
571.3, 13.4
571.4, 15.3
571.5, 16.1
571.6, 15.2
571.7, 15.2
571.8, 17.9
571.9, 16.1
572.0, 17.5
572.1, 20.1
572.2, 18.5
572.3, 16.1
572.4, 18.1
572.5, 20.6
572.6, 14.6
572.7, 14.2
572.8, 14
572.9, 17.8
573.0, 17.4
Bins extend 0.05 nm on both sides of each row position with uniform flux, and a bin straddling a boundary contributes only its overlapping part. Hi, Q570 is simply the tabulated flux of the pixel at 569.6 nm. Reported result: 17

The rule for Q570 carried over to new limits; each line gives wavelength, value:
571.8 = 17.9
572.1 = 20.1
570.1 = 14.5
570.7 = 15.8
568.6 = 17.6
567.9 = 15.5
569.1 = 16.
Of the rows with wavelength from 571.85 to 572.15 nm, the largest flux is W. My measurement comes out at 20.1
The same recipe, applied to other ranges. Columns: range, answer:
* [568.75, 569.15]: 16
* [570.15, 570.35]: 15.1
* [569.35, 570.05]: 17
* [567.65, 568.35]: 16.4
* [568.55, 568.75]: 17.6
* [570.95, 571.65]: 16.3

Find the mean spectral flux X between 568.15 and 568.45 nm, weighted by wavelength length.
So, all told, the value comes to 13.9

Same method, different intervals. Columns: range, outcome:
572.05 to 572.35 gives 18.2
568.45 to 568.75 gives 16.8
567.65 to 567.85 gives 15.9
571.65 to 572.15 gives 17.4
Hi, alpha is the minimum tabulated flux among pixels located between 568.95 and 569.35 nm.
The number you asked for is 14.9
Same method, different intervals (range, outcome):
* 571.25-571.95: 13.4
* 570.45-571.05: 14.8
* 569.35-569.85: 15.1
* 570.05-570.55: 13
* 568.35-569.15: 14.1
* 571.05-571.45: 13.1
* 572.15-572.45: 16.1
